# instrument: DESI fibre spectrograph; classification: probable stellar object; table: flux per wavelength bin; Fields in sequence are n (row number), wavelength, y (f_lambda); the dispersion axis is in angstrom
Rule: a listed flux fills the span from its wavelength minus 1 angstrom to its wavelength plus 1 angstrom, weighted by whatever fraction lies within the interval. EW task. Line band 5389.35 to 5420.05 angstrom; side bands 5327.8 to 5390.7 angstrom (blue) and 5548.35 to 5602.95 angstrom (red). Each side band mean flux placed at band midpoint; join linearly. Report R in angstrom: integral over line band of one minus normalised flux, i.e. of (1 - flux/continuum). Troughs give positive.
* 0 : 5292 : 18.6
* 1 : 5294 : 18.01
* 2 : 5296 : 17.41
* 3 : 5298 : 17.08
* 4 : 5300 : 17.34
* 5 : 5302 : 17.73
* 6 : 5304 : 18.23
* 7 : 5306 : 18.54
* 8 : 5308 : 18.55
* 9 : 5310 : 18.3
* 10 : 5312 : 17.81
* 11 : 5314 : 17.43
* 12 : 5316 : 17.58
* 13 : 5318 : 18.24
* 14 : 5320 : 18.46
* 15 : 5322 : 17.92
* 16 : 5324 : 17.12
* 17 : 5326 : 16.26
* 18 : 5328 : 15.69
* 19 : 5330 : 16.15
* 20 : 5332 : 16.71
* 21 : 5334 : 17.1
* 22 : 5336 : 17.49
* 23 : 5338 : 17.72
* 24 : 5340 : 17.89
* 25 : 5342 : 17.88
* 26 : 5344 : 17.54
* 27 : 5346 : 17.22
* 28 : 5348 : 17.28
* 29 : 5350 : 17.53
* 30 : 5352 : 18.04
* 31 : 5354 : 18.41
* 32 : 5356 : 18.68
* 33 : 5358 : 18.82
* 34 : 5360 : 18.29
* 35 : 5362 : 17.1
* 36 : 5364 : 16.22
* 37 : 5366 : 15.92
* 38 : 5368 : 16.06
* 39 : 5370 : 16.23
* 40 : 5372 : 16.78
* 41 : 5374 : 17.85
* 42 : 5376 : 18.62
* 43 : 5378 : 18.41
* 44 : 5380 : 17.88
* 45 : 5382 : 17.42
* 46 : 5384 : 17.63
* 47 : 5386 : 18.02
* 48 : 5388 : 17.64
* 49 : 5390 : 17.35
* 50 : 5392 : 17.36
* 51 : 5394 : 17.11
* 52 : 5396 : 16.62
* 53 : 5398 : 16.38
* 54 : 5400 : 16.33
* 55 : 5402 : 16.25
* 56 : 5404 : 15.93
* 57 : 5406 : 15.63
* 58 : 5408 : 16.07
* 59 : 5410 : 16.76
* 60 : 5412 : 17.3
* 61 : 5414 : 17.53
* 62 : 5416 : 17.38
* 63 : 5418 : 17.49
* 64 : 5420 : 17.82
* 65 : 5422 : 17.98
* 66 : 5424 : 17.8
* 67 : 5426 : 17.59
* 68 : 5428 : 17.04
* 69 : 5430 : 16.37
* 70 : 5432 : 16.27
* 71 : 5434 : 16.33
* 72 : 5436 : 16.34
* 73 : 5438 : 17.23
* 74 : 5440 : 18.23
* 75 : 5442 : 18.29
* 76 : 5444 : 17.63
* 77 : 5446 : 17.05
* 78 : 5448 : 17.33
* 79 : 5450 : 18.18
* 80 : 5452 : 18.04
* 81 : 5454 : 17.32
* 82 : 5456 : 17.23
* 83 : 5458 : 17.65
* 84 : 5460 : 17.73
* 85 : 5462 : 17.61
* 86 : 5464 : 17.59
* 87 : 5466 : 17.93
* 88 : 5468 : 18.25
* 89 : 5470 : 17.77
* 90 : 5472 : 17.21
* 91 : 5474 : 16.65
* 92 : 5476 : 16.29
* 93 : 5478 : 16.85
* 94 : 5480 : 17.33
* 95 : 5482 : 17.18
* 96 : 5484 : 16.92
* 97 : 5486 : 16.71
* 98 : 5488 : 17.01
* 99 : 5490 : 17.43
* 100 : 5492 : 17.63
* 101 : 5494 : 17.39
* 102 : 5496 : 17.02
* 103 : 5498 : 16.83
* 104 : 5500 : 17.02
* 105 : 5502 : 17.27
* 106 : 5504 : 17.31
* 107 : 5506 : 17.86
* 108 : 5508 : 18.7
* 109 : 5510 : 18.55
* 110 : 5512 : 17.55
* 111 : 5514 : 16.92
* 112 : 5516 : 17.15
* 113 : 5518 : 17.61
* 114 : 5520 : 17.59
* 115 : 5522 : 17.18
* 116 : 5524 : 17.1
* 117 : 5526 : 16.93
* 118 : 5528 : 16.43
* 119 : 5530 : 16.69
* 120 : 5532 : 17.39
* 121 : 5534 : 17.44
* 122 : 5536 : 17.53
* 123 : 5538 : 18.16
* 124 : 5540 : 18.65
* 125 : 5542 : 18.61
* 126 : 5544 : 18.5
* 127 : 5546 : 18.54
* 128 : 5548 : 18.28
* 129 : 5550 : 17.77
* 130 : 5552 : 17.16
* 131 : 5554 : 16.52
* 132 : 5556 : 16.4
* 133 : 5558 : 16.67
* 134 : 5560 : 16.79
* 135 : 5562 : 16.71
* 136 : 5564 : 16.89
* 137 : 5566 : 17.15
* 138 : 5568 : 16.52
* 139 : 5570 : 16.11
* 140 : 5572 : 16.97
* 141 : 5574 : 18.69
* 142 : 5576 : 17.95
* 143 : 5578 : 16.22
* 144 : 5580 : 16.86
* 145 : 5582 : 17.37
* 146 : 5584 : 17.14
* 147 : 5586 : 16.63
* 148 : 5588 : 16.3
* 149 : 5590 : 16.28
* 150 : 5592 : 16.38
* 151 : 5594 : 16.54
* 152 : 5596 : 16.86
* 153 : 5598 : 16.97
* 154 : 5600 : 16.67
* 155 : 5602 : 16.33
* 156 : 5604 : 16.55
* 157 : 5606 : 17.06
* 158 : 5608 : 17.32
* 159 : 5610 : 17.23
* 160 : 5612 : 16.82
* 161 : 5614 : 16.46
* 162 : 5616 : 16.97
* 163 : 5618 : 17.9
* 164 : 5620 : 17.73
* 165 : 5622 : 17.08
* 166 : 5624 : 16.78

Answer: 0.94 angstrom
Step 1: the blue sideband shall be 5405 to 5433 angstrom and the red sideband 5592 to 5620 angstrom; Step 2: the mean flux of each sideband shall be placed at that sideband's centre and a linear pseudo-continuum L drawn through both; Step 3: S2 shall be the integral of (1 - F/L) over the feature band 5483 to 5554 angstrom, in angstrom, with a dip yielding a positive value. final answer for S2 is -2.1 angstrom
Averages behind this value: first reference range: 17.1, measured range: 17.5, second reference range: 16.9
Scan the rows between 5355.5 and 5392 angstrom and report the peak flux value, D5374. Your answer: 18.82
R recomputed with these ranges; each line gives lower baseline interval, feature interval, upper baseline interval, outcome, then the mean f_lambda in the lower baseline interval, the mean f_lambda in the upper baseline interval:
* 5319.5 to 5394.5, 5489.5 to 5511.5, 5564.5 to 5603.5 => -0.6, 17.4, 16.8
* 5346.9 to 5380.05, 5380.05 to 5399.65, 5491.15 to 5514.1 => 0.3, 17.5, 17.5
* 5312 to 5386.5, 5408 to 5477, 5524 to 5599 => -0.2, 17.4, 17.2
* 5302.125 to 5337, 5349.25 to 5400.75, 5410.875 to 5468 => 0.2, 17.5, 17.5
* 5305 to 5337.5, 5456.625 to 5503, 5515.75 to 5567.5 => 0.3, 17.5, 17.4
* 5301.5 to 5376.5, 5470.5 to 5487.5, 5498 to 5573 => 0.5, 17.5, 17.4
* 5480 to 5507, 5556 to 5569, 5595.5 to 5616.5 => 0.2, 17.2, 16.8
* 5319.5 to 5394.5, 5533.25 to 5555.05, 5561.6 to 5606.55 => -1.3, 17.4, 16.8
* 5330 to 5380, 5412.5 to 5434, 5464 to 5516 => 0.2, 17.5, 17.3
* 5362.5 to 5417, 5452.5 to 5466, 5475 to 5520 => -0.3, 17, 17.3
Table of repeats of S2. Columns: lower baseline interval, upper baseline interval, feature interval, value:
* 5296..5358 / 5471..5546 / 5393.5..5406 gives 0.8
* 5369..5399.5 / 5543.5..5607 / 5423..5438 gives 0.4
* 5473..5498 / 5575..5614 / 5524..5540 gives -0.4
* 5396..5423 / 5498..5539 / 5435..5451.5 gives -0.5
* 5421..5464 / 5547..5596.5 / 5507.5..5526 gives -0.4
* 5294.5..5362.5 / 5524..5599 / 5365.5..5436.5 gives 1.8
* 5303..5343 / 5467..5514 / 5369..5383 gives -0.1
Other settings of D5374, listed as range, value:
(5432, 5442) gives 18.29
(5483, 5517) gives 18.7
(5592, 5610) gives 17.32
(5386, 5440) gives 18.23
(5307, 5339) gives 18.55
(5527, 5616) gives 18.69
